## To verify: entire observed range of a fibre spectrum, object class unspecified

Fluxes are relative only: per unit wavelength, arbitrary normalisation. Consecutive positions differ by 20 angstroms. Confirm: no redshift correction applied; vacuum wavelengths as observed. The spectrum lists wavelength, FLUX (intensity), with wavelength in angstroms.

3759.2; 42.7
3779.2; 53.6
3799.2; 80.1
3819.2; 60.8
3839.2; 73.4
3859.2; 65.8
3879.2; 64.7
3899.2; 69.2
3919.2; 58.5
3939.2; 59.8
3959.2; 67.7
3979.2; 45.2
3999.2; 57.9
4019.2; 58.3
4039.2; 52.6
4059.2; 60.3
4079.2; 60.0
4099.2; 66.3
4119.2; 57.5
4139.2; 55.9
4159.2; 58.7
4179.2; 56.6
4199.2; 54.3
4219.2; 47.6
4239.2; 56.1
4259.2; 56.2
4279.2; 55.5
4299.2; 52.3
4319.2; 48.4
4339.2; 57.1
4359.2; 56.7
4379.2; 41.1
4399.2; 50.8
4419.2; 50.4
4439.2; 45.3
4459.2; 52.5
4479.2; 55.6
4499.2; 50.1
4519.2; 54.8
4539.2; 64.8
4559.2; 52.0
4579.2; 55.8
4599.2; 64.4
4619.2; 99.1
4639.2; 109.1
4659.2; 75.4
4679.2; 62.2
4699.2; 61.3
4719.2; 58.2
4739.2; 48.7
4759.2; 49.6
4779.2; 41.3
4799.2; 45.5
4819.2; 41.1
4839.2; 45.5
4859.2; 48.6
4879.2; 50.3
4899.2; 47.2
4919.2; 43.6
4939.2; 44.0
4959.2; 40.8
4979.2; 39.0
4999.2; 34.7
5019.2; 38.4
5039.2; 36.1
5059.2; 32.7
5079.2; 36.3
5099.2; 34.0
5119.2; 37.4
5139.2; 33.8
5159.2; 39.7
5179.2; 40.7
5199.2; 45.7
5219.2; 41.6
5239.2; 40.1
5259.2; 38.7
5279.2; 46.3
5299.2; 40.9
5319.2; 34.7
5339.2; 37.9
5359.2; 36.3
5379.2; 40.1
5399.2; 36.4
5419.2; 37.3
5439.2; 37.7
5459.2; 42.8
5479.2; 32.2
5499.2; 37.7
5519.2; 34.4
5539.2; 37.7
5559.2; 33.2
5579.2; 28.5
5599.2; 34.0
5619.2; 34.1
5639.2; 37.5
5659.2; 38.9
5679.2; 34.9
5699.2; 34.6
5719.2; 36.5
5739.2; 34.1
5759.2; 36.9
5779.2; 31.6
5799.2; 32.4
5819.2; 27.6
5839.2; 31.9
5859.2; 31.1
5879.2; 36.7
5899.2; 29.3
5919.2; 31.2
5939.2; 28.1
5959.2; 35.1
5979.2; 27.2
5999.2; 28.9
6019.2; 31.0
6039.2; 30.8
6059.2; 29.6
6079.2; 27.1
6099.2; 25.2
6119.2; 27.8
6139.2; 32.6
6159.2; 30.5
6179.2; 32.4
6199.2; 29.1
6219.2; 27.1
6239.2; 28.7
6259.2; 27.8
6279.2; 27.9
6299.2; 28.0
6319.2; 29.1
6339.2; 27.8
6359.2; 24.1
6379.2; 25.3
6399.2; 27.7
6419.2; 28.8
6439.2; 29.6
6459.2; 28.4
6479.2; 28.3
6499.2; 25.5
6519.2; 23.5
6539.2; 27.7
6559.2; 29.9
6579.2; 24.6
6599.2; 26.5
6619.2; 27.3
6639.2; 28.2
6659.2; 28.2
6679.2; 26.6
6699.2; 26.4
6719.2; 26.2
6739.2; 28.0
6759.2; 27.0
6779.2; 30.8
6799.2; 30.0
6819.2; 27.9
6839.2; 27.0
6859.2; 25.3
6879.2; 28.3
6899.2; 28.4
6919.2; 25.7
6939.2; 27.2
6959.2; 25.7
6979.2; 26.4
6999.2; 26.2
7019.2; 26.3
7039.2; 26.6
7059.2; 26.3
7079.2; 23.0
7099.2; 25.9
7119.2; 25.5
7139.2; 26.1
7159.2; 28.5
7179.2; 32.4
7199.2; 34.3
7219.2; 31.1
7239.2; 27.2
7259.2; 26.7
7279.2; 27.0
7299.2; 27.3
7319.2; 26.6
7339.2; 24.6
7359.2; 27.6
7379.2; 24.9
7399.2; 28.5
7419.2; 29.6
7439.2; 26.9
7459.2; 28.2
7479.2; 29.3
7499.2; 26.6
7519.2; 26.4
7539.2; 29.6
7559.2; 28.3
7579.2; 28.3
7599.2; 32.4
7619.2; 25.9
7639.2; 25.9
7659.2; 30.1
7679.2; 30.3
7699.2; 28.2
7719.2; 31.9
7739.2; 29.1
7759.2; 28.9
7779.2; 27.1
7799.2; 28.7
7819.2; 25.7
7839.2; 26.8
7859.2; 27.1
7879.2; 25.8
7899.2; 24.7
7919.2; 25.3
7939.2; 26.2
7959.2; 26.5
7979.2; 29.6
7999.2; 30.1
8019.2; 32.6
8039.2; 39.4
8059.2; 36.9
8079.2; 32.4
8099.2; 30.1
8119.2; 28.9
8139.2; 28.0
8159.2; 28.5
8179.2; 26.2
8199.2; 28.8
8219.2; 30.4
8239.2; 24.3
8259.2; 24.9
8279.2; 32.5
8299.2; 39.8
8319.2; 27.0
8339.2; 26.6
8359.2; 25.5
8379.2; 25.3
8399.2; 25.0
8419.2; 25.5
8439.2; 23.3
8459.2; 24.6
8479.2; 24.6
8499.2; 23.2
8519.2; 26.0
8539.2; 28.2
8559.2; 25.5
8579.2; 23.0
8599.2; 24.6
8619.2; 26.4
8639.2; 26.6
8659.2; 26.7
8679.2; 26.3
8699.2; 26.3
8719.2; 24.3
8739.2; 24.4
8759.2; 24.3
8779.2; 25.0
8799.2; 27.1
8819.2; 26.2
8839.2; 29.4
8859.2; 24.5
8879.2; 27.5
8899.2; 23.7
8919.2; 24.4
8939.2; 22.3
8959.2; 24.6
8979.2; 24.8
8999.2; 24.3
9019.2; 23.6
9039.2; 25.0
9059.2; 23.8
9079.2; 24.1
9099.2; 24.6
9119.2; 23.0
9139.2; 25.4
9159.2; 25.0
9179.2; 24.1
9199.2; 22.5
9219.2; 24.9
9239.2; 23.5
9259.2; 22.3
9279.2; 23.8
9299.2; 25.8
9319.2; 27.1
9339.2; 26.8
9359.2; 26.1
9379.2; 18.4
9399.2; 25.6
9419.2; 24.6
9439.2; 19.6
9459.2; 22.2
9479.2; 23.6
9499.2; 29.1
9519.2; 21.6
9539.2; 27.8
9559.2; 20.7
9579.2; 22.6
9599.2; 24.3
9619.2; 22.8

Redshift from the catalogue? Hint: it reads 0.66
